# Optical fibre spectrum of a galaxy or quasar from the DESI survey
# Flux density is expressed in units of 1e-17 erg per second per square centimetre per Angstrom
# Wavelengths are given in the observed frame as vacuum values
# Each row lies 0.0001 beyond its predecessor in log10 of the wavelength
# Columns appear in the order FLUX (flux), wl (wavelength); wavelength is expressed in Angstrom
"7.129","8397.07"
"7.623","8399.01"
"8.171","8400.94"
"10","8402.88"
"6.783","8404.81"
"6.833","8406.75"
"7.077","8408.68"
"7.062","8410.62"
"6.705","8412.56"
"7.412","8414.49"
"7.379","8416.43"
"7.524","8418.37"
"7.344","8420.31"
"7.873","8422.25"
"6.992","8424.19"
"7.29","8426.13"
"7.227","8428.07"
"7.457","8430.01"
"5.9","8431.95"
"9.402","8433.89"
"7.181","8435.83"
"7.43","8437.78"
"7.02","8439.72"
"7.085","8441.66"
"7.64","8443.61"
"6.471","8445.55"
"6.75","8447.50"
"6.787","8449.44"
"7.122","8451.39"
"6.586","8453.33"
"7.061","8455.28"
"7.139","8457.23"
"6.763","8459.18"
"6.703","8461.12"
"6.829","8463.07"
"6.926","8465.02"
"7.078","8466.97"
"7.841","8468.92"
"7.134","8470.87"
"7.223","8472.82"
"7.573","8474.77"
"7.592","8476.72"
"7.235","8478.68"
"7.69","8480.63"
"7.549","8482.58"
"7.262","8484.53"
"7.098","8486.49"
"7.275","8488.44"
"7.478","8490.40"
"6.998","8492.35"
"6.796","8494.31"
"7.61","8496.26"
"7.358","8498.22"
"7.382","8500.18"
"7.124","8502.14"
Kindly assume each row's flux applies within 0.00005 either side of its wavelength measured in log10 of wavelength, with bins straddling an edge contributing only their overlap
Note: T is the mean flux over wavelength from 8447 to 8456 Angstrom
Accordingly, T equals 6.86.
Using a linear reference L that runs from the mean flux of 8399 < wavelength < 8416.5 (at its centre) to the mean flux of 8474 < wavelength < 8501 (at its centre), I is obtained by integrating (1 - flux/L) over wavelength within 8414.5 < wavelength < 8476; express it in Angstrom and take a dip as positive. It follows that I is 2.0 Angstrom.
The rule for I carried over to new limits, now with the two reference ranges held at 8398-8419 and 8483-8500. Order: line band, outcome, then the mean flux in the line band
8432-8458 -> 0.8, 7.16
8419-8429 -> 0.1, 7.35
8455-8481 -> 0.5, 7.19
